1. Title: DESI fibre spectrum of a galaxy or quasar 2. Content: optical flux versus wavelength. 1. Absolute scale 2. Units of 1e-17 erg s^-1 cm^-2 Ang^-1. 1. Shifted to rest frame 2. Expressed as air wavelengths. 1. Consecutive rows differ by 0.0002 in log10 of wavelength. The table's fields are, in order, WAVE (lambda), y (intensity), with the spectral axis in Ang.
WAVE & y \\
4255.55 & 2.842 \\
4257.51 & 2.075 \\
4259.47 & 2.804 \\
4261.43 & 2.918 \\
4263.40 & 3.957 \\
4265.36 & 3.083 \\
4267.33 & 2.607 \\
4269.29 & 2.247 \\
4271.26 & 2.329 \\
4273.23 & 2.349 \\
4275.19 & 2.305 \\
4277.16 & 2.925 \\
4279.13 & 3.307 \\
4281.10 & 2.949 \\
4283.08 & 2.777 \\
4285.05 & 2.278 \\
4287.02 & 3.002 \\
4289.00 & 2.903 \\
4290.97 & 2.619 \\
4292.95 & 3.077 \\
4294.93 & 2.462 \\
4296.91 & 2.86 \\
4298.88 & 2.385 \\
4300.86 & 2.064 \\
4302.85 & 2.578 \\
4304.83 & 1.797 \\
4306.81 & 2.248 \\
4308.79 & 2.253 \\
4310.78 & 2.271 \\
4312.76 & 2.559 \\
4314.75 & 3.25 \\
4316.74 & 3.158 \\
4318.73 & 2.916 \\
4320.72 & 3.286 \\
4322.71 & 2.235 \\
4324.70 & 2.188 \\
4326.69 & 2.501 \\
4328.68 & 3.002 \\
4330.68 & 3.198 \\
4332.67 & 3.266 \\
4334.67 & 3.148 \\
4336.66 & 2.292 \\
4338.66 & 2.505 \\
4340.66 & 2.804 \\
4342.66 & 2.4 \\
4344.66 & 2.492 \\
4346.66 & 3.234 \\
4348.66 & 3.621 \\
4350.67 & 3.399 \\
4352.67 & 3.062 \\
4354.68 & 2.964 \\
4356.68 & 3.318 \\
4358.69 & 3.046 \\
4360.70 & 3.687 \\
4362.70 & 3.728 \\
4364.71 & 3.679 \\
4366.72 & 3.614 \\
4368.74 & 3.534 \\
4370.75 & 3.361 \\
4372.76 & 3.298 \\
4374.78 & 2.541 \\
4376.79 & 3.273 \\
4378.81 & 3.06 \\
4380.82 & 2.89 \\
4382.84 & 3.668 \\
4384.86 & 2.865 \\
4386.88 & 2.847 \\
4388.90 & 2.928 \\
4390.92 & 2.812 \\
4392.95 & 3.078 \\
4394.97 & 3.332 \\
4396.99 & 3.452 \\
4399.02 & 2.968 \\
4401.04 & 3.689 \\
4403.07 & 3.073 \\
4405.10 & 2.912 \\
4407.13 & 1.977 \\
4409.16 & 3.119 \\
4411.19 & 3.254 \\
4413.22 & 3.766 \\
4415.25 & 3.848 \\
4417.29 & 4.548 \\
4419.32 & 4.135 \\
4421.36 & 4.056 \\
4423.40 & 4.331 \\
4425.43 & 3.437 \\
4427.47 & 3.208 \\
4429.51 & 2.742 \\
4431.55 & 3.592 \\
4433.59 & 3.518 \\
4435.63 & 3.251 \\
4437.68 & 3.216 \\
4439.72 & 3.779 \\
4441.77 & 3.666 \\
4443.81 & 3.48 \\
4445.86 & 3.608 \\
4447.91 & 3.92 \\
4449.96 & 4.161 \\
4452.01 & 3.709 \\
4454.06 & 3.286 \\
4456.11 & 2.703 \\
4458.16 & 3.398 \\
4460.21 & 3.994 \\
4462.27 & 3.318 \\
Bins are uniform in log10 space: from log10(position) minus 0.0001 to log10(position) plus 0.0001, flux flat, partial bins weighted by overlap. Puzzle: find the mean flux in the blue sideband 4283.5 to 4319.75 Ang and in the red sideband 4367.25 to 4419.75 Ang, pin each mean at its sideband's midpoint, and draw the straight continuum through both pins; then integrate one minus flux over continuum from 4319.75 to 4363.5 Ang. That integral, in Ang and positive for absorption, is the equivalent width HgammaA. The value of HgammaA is -1.4 Ang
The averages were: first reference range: 2.6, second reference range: 3.23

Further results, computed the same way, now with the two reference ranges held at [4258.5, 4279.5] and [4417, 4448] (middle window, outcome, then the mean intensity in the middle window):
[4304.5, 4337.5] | 3.9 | 2.7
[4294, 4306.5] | 2.5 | 2.35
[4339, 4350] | 1.0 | 2.9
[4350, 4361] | 0.1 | 3.21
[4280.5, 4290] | 0.3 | 2.77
